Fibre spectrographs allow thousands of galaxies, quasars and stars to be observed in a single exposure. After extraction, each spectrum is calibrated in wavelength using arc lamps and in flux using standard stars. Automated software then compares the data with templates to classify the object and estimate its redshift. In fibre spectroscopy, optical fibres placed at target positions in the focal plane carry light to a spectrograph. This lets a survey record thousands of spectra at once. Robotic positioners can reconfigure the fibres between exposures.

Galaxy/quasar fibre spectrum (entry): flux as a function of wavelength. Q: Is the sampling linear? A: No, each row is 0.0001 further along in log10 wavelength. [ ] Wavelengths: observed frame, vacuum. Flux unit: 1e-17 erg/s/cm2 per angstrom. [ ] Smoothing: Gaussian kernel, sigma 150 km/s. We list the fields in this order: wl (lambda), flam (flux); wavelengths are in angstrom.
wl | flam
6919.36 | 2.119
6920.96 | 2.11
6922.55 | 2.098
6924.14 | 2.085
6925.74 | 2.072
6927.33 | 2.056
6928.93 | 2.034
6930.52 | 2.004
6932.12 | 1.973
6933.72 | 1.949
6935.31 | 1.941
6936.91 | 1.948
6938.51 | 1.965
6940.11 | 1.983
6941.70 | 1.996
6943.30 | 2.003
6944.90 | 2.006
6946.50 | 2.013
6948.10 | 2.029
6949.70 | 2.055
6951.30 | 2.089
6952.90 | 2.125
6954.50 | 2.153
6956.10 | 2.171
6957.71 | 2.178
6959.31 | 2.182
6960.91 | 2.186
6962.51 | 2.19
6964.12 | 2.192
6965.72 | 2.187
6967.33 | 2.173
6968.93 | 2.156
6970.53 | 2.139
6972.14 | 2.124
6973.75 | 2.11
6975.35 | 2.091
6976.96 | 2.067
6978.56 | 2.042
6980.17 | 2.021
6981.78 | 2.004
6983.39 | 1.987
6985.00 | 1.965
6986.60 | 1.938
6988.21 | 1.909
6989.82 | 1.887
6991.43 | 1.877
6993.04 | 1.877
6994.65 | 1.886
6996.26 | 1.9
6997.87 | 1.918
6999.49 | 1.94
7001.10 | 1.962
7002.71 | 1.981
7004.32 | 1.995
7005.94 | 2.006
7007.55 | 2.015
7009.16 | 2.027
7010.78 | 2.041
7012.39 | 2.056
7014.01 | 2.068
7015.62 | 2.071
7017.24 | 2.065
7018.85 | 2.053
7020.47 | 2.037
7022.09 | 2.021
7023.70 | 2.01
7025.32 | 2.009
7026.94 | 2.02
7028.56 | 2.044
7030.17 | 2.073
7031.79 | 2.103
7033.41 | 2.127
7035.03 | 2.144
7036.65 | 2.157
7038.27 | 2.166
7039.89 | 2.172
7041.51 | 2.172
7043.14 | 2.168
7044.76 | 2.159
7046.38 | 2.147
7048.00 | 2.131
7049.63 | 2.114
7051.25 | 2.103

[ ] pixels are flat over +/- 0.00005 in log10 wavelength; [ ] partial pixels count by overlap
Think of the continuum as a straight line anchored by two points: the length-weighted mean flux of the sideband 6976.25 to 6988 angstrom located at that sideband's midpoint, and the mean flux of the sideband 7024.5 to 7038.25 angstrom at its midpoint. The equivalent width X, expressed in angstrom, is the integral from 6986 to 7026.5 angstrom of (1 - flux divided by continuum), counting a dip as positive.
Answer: 1.2 angstrom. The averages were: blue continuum 2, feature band 1.98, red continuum 2.09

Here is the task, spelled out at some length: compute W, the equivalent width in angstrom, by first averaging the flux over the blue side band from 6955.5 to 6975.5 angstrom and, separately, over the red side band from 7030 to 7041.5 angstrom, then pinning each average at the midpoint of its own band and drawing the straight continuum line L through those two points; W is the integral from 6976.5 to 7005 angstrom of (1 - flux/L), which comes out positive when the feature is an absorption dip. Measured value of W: 2.7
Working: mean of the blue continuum 2.16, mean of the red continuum 2.14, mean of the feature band 1.95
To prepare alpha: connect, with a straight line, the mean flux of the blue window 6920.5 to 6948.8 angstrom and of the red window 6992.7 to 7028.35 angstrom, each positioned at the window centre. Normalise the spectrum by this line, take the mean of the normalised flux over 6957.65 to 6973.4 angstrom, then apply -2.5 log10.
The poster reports -0.08 mag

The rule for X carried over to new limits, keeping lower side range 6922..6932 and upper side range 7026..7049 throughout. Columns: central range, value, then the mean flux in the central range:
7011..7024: 0.4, 2.05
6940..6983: -0.5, 2.1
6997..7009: 0.7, 1.98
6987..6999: 1.1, 1.89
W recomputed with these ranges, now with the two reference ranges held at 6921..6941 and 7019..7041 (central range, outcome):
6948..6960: -0.58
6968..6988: -0.03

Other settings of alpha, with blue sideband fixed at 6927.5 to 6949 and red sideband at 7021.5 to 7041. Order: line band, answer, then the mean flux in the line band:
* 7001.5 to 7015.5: 0.02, 2.02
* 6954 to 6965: -0.09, 2.18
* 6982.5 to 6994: 0.07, 1.92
